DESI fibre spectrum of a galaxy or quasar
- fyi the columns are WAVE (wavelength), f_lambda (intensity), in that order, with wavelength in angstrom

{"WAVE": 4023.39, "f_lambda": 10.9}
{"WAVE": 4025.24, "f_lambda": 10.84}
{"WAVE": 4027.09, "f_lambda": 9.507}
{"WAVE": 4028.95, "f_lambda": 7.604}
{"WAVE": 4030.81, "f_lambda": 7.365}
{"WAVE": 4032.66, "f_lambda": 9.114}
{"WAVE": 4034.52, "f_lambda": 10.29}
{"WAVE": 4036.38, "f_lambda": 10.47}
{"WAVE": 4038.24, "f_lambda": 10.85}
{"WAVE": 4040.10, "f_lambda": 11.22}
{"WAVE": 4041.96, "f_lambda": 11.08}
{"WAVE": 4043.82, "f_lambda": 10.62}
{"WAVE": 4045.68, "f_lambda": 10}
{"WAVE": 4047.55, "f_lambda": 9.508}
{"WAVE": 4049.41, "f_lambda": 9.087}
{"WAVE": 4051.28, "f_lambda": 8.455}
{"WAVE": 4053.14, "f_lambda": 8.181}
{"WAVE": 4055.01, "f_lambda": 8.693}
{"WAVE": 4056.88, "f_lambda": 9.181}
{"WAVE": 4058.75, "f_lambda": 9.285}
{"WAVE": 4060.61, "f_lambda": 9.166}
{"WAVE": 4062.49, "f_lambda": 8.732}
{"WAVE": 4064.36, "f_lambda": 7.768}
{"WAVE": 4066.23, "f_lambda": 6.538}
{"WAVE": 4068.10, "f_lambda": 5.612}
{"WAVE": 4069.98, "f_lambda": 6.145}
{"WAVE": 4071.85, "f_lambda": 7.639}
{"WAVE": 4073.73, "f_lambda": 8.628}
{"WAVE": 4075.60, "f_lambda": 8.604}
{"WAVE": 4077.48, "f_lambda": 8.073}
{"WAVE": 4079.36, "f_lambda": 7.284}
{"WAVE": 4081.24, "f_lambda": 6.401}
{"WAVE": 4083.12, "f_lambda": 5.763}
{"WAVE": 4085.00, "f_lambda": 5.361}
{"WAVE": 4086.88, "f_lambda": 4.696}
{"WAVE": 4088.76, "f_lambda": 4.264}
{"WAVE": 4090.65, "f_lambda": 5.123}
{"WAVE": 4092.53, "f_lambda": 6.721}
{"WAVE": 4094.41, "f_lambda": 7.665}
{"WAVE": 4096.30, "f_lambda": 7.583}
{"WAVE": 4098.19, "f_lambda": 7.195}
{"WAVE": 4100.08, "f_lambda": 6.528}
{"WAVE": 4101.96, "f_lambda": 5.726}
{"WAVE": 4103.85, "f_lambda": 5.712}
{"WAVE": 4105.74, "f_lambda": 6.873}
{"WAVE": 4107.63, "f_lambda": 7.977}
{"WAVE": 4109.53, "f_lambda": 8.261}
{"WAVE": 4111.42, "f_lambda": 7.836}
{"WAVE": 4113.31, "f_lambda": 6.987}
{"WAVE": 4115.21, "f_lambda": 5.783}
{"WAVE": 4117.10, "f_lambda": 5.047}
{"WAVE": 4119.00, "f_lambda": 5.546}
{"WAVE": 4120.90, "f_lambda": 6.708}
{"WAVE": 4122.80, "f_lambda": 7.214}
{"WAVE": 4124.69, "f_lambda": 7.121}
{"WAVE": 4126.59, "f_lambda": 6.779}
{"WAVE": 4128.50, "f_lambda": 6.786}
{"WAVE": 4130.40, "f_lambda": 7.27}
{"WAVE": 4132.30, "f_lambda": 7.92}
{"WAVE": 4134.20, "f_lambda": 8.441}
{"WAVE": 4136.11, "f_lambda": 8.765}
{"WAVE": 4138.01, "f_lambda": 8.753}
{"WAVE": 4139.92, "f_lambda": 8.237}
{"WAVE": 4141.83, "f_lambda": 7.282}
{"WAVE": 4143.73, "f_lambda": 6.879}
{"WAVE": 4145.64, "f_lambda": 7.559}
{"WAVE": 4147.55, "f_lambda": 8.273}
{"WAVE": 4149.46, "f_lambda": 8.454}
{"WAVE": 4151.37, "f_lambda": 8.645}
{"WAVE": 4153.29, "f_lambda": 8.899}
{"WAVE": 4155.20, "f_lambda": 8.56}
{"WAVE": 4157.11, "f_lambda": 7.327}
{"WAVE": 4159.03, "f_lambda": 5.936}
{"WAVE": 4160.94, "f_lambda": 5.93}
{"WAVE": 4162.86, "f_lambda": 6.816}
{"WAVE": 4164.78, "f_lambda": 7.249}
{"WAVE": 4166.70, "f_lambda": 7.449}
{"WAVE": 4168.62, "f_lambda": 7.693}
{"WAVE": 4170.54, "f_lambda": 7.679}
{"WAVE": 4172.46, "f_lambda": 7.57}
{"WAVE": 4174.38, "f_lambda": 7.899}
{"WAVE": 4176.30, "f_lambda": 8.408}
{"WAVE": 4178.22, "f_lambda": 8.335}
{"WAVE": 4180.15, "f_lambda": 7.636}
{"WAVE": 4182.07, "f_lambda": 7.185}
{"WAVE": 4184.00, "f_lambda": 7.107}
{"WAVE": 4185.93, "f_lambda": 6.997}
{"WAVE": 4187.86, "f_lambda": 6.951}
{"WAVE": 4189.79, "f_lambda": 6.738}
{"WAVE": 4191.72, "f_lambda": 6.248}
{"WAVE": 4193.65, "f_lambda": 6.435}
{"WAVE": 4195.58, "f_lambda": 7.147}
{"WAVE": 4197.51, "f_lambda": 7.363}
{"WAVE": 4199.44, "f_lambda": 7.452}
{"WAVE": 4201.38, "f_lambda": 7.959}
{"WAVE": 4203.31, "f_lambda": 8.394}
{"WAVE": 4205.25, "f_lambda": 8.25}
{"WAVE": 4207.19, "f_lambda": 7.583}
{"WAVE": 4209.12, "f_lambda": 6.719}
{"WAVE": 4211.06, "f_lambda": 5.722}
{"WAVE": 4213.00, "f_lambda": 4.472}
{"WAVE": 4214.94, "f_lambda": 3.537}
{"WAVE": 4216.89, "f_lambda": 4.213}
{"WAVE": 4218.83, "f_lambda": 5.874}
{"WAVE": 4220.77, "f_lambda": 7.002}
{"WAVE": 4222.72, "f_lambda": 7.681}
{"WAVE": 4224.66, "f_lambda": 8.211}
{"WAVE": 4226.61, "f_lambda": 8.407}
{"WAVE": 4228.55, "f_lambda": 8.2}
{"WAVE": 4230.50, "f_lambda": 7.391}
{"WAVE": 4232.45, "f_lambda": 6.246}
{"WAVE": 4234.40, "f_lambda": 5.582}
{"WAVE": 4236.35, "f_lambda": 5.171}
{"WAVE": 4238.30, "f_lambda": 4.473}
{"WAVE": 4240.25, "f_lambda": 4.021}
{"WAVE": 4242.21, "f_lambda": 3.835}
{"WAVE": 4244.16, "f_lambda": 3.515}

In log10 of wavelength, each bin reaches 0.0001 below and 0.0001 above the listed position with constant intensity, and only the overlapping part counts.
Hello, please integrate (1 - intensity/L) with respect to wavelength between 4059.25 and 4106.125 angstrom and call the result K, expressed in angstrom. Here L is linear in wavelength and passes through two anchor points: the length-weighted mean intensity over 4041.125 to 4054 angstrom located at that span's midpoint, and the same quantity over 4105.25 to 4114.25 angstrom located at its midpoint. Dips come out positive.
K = 9.2 angstrom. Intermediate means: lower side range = 9.56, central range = 6.81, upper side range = 7.62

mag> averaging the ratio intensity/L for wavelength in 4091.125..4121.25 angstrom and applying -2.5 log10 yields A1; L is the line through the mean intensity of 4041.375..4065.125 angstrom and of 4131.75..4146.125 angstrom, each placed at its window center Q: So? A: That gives 0.25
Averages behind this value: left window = 9.19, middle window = 6.73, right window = 8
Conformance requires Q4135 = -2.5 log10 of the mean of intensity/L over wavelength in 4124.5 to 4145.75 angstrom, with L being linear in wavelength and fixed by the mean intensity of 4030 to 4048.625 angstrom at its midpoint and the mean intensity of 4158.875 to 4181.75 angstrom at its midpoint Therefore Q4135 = 0.06 mag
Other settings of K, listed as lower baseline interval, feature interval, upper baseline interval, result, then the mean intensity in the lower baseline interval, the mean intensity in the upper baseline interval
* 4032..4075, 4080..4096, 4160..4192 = 4.97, 8.96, 7.31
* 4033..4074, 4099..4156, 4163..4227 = 4.18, 8.96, 7.06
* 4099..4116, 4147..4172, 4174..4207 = -1.30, 6.87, 7.44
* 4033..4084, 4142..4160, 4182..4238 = -0.81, 8.64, 6.73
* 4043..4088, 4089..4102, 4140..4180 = 2.03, 7.87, 7.66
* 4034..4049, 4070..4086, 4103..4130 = 2.84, 10.5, 6.77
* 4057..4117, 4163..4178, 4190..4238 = -2.00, 6.97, 6.69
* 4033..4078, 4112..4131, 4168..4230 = 3.62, 8.92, 7.09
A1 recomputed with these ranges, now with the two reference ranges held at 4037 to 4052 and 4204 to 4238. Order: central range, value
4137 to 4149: 0.03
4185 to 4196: 0.06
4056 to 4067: 0.16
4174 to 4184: -0.07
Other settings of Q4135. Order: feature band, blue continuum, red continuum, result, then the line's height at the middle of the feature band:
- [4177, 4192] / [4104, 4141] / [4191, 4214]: -0.03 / 7.04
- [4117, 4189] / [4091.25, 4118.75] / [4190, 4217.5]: -0.12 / 6.69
